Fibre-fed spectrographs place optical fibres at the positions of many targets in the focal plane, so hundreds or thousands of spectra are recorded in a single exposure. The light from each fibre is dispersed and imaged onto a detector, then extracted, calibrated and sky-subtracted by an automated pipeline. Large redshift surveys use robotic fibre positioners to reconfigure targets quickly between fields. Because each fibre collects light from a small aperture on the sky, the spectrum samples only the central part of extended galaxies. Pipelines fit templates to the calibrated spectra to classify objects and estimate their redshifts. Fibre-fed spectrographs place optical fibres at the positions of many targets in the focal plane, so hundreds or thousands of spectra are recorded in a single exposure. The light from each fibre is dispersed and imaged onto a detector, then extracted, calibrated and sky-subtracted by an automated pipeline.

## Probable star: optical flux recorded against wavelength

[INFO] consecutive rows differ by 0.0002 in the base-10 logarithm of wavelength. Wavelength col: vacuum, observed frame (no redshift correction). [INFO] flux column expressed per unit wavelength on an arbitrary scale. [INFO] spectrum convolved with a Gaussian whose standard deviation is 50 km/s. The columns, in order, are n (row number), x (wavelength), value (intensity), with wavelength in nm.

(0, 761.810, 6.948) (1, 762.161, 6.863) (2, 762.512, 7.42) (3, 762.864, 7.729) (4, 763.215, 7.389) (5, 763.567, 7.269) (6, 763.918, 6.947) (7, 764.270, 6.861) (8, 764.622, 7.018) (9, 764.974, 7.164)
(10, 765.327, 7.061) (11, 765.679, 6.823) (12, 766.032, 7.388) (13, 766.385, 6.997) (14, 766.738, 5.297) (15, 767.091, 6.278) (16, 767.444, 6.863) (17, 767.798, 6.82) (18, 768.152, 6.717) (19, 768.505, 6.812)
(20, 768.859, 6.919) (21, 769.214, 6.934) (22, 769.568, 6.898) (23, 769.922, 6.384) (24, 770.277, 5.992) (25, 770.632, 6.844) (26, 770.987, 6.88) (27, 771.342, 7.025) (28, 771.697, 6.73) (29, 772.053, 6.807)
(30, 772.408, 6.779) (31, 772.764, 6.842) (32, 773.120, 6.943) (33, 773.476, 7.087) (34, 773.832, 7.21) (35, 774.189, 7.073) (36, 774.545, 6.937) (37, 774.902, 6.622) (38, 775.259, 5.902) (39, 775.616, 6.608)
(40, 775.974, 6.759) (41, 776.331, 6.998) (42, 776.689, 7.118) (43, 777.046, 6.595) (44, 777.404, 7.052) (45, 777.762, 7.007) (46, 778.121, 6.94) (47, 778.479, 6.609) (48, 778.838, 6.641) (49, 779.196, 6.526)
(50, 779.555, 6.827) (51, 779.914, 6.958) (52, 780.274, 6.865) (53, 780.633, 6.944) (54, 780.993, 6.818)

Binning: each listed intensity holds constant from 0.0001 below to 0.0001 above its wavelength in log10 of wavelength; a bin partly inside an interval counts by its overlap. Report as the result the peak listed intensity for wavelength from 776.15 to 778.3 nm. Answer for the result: 7.118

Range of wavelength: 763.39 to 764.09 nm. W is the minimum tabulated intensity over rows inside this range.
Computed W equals 6.947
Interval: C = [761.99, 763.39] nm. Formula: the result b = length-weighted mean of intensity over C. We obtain 7.35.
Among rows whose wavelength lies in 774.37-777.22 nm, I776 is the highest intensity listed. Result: 7.118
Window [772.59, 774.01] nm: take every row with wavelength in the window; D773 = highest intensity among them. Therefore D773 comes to 7.21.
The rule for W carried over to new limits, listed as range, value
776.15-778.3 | 6.595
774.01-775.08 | 6.622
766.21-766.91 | 5.297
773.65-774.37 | 7.073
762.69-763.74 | 7.269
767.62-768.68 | 6.717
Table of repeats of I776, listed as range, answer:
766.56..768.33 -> 6.863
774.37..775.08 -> 6.937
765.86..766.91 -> 7.388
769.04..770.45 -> 6.934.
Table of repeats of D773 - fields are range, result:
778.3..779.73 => 6.827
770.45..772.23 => 7.025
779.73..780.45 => 6.958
